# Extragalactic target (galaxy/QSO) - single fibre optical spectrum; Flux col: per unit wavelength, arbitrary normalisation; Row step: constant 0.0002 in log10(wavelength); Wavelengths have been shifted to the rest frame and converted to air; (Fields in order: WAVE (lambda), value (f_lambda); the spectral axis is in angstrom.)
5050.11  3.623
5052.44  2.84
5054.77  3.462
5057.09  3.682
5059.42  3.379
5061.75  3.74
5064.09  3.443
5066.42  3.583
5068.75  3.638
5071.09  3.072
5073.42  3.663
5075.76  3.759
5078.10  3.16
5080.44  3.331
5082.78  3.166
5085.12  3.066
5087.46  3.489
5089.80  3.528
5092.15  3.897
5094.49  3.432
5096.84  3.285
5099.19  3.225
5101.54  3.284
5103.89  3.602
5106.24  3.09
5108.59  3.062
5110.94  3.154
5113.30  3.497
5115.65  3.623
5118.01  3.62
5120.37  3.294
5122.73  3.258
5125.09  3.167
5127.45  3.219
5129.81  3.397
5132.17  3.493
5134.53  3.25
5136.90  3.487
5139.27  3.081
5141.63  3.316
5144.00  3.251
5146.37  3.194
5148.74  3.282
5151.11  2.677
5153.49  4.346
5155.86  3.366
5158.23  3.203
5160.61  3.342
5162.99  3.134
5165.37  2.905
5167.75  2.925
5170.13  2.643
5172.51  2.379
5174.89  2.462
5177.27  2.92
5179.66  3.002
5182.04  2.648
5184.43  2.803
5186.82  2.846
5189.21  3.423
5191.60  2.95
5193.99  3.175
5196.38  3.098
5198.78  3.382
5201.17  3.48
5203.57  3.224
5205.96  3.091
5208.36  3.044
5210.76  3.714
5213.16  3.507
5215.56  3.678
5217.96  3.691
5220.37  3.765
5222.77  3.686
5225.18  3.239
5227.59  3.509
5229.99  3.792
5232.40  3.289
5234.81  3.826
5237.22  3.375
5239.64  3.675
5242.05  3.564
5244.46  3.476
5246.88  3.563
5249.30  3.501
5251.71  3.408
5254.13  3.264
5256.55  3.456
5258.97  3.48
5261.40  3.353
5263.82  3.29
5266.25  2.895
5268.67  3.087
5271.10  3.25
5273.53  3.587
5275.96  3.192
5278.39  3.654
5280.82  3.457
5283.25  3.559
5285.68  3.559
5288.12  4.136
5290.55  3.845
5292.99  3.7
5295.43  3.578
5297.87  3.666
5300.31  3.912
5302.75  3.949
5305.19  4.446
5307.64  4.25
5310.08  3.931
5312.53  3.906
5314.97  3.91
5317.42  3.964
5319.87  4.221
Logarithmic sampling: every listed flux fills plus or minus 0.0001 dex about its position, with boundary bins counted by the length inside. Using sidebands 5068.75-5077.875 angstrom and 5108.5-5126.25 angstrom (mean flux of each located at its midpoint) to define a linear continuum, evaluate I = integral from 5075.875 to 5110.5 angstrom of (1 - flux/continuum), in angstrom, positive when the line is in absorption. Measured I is 0.8 angstrom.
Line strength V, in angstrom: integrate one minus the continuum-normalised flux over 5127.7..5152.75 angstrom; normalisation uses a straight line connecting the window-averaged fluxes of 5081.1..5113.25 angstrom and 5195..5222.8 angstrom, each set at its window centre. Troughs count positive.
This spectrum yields 0.8 angstrom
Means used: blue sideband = 3.34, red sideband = 3.44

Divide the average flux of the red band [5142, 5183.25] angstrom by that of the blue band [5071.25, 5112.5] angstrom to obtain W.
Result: 0.91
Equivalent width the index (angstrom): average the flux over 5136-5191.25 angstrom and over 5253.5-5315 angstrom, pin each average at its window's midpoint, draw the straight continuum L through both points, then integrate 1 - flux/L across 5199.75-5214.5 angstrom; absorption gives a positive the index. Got -0.4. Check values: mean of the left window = 3.07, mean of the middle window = 3.35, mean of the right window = 3.63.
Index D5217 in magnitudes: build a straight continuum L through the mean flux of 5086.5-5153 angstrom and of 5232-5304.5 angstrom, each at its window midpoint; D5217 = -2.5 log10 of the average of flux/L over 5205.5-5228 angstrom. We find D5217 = -0.01 mag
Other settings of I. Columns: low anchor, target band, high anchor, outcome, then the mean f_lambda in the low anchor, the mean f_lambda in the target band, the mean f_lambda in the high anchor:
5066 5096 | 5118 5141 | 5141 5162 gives 0.4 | 3.44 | 3.31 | 3.33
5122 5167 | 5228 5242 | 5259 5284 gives -1.1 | 3.28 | 3.59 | 3.33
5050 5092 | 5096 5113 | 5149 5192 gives 0.2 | 3.43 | 3.25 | 3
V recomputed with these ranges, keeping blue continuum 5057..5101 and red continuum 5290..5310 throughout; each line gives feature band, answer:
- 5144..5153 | 1.0 angstrom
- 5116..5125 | 0.4 angstrom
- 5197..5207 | 1.1 angstrom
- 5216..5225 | 0.2 angstrom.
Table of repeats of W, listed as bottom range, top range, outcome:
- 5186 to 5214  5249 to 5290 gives 1.05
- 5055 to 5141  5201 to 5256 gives 1.03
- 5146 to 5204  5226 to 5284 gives 1.12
